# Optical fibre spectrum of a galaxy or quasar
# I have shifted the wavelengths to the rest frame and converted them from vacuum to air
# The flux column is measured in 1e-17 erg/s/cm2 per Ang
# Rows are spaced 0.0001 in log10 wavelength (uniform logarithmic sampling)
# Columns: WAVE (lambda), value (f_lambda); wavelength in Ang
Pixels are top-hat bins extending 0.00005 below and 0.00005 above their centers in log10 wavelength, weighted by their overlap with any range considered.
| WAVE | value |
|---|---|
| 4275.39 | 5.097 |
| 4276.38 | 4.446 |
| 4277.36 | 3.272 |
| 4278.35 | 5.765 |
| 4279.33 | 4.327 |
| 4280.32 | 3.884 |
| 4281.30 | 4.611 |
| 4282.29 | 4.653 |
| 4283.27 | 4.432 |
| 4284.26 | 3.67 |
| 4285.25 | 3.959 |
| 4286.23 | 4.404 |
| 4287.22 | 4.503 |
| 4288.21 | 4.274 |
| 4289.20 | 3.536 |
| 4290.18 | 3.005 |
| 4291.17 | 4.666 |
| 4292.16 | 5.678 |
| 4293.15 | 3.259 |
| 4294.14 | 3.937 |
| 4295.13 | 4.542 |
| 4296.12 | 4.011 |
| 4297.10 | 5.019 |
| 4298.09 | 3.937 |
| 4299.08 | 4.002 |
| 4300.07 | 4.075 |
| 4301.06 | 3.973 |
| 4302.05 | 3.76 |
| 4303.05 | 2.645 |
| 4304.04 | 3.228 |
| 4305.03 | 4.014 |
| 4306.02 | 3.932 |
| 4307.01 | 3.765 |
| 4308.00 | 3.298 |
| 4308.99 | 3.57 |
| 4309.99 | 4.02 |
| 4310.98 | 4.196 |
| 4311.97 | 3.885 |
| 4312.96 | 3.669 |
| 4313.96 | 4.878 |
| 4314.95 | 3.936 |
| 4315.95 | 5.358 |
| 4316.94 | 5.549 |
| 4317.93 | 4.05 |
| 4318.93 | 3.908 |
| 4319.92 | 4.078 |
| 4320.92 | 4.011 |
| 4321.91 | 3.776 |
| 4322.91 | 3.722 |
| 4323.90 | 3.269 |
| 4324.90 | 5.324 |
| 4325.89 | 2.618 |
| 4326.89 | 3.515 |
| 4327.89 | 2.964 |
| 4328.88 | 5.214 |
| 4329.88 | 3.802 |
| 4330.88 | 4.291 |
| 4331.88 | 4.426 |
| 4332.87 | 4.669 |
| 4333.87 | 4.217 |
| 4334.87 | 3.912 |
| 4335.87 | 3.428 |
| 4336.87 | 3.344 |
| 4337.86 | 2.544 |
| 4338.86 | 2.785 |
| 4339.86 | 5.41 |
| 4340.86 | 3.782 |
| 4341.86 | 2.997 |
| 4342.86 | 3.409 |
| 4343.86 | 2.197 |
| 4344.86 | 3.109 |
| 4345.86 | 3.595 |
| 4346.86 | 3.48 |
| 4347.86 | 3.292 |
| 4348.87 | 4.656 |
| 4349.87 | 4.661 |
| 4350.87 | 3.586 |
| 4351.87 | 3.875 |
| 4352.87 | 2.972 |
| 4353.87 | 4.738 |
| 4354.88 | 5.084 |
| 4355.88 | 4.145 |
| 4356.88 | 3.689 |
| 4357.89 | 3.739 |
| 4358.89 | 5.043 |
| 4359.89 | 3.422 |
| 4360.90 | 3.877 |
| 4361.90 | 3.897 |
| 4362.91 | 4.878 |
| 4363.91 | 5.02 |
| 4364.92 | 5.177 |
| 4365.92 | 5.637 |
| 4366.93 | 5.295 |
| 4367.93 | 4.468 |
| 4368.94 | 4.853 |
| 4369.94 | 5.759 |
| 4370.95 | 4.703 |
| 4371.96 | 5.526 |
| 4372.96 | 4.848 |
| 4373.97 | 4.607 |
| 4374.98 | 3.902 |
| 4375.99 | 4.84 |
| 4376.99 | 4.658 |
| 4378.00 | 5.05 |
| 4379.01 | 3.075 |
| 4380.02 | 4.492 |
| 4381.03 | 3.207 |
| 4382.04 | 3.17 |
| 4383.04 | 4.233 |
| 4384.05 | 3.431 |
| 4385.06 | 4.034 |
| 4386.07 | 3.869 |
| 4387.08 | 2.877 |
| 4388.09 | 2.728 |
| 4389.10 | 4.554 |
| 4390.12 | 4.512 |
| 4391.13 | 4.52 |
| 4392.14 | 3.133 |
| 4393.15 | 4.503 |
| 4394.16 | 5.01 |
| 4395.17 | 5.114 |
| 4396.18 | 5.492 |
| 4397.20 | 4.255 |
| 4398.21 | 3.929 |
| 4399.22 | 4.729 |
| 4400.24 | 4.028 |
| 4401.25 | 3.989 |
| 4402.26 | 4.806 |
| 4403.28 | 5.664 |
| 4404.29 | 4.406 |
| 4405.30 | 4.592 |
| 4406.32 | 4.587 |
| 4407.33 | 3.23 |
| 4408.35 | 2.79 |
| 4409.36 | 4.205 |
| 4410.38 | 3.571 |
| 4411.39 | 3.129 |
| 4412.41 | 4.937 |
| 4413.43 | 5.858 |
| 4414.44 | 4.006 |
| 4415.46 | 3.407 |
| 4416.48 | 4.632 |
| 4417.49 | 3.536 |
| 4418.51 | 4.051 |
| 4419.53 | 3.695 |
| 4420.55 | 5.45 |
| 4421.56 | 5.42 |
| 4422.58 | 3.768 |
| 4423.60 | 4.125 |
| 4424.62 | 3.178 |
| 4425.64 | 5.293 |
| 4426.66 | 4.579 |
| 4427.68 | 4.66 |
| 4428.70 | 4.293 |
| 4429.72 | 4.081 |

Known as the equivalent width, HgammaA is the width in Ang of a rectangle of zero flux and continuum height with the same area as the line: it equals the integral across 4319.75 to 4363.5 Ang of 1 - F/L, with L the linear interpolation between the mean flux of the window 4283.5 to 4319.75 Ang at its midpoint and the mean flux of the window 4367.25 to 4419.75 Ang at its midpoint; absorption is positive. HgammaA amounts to 3.1 Ang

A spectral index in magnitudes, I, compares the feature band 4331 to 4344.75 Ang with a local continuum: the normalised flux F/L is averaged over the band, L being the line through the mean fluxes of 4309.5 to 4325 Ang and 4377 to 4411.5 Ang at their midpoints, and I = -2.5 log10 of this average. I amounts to 0.152 mag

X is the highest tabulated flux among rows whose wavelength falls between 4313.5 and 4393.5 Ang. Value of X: 5.759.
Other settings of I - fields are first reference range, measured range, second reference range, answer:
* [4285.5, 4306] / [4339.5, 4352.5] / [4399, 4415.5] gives 0.13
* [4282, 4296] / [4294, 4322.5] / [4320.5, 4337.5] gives 0.00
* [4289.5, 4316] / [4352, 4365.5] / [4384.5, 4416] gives -0.04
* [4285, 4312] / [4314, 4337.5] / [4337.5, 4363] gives -0.05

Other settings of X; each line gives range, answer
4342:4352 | 4.661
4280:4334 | 5.678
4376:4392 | 5.05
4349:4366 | 5.637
